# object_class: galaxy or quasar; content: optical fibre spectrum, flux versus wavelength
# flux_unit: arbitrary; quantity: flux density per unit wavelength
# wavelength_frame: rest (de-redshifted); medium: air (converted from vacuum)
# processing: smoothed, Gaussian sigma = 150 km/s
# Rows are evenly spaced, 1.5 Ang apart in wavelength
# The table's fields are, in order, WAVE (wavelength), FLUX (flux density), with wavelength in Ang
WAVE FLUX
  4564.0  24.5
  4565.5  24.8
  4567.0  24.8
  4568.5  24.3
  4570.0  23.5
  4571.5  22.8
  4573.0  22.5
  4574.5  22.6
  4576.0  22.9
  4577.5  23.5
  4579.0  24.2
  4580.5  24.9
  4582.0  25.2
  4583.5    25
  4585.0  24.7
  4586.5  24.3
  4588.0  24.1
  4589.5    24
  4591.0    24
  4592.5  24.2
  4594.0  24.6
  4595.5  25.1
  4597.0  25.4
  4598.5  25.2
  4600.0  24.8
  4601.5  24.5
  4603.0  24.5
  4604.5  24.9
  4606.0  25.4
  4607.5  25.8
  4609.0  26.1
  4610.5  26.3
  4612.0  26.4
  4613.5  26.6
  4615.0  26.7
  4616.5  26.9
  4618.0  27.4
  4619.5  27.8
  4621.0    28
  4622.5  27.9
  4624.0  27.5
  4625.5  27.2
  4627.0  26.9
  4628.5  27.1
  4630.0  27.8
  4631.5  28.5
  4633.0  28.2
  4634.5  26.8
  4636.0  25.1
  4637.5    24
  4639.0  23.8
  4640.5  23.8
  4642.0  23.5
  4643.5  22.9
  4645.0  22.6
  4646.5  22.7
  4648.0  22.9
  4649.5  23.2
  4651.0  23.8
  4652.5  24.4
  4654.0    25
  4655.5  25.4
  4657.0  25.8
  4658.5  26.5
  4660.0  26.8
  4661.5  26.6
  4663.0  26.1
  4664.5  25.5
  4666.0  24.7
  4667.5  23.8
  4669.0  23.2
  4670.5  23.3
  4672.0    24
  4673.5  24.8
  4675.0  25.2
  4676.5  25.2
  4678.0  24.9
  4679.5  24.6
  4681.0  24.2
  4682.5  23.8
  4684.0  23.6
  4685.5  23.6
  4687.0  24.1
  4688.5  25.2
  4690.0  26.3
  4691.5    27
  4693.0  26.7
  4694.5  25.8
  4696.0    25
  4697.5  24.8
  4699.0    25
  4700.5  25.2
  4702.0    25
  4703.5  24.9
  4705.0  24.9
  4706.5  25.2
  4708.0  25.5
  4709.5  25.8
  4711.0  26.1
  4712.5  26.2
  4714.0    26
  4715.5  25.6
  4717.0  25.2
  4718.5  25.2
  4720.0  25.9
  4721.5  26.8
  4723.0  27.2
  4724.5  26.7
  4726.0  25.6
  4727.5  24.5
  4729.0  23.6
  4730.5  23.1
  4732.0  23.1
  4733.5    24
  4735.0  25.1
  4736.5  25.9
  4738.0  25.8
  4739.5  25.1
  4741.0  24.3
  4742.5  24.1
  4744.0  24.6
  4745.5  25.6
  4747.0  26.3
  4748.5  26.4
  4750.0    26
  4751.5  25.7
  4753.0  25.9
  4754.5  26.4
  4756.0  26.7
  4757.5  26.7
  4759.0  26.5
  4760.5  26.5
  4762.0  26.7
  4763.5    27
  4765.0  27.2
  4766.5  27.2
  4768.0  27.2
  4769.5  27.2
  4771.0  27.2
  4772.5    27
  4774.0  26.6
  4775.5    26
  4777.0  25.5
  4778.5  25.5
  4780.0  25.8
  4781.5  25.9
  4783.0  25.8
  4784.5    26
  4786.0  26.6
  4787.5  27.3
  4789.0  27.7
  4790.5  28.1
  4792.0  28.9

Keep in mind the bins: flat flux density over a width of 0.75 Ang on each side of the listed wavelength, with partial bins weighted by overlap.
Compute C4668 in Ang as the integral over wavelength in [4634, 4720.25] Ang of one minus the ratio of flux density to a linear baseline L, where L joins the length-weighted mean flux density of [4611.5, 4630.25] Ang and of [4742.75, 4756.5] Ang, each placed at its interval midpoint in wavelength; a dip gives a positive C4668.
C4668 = 5.7 Ang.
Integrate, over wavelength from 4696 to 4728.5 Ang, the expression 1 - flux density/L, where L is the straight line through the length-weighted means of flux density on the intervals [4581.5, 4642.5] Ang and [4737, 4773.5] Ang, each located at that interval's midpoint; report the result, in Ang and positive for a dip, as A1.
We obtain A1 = 0.7 Ang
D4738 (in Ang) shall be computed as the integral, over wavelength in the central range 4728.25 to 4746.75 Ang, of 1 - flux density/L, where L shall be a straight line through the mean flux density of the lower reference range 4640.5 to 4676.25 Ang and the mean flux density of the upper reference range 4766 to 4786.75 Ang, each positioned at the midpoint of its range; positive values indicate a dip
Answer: 0.8 Ang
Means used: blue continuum 24.5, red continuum 26.4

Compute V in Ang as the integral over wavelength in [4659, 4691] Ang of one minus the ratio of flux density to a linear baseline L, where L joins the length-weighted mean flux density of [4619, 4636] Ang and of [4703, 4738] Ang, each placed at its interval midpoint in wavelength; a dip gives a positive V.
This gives 2.0 Ang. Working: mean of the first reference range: 27.5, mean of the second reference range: 25.3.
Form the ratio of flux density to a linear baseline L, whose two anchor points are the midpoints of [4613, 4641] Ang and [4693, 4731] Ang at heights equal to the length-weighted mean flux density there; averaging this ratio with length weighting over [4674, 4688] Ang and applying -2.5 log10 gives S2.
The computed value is 0.07 mag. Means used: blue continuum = 26.8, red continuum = 25.4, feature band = 24.4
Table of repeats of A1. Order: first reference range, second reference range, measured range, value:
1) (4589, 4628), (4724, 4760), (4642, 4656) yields 1.16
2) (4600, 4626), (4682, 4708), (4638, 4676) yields 1.90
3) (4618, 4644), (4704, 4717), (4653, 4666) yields 0.11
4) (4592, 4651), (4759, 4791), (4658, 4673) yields 0.51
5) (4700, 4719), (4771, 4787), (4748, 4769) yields -0.53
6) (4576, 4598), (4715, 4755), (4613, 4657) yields -1.65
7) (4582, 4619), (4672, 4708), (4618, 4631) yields -1.19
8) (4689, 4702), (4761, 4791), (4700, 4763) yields 1.43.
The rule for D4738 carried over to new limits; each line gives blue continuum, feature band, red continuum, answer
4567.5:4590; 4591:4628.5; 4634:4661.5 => -3.0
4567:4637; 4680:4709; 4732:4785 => 0.8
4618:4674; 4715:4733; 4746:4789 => 0.6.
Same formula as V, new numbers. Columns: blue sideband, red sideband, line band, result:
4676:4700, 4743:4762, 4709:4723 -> -0.3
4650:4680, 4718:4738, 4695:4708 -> 0.0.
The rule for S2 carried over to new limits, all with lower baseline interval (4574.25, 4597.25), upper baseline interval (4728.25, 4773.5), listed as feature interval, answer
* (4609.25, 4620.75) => -0.10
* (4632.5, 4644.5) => 0.01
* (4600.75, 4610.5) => -0.03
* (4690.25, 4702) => -0.01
